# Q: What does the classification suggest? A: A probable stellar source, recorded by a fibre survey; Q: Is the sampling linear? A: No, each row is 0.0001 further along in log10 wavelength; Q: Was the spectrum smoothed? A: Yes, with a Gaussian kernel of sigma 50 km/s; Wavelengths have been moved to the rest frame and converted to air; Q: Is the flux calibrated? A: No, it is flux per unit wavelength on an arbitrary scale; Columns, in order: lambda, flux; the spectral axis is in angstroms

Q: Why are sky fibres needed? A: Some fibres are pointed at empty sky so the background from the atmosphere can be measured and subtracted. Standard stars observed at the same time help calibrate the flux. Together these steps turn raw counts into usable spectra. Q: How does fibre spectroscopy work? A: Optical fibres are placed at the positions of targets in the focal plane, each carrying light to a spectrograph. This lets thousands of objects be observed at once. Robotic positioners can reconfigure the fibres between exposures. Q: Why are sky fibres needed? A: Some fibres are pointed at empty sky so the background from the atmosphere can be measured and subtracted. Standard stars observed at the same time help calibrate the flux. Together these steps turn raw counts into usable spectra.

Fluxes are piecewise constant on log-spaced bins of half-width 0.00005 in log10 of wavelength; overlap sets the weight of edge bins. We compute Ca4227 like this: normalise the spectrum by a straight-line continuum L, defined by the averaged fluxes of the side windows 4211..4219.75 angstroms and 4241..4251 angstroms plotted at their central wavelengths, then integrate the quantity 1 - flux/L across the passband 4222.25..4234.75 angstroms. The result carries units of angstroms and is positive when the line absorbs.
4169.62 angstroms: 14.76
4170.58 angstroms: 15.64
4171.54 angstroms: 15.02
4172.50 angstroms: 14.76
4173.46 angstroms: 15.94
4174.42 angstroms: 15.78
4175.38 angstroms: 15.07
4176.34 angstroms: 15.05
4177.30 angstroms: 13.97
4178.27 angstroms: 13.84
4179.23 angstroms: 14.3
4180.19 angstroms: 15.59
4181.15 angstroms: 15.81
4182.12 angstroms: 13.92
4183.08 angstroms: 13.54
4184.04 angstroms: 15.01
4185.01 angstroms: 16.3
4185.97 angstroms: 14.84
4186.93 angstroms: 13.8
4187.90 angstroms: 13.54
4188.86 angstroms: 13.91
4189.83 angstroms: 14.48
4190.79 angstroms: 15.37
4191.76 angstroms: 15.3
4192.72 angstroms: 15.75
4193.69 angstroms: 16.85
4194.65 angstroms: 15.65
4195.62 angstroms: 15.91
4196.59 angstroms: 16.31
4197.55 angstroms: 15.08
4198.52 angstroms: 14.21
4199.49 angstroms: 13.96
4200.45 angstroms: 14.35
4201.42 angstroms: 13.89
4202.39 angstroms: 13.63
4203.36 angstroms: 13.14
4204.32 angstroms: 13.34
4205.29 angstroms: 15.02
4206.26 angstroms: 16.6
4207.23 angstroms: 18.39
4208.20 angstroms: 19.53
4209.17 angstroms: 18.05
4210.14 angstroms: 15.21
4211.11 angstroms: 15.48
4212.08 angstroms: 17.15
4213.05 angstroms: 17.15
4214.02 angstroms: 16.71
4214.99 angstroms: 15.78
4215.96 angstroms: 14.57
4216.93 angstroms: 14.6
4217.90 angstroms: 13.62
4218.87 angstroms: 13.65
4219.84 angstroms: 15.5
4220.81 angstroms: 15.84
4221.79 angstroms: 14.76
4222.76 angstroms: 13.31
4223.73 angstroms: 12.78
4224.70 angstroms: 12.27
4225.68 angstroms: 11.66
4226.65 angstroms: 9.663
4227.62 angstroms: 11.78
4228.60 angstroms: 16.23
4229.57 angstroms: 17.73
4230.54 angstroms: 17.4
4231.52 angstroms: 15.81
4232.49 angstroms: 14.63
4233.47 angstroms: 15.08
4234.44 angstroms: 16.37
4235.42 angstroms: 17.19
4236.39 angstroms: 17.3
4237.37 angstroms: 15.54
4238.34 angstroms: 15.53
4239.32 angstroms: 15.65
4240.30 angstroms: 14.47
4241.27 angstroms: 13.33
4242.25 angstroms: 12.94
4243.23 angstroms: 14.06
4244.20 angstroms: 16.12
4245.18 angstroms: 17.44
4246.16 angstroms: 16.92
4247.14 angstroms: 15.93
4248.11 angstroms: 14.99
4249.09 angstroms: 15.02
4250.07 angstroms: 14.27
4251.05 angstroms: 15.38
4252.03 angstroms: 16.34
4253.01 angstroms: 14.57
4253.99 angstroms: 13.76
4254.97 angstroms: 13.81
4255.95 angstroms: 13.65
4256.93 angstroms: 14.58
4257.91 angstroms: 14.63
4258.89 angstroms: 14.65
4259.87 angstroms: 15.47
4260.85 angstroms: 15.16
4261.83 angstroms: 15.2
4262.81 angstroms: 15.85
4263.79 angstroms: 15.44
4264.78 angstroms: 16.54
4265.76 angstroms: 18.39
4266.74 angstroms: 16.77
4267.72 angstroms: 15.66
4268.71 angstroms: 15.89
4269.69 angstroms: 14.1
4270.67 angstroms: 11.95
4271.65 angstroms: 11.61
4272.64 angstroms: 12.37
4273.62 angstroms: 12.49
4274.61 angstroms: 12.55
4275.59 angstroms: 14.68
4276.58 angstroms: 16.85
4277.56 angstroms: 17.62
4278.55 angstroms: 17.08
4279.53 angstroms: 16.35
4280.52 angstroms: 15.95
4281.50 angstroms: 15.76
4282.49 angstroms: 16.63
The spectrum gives 0.9 angstroms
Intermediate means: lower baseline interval 15.4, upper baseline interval 15.1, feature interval 14.2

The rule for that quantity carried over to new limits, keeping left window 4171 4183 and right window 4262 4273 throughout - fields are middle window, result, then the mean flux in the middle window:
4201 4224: -0.7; 15.3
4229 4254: -1.0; 15.6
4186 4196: -0.1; 15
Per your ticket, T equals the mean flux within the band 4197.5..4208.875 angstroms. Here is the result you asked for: 15.1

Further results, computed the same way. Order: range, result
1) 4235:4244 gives 15.1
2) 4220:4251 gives 14.9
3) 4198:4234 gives 14.9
